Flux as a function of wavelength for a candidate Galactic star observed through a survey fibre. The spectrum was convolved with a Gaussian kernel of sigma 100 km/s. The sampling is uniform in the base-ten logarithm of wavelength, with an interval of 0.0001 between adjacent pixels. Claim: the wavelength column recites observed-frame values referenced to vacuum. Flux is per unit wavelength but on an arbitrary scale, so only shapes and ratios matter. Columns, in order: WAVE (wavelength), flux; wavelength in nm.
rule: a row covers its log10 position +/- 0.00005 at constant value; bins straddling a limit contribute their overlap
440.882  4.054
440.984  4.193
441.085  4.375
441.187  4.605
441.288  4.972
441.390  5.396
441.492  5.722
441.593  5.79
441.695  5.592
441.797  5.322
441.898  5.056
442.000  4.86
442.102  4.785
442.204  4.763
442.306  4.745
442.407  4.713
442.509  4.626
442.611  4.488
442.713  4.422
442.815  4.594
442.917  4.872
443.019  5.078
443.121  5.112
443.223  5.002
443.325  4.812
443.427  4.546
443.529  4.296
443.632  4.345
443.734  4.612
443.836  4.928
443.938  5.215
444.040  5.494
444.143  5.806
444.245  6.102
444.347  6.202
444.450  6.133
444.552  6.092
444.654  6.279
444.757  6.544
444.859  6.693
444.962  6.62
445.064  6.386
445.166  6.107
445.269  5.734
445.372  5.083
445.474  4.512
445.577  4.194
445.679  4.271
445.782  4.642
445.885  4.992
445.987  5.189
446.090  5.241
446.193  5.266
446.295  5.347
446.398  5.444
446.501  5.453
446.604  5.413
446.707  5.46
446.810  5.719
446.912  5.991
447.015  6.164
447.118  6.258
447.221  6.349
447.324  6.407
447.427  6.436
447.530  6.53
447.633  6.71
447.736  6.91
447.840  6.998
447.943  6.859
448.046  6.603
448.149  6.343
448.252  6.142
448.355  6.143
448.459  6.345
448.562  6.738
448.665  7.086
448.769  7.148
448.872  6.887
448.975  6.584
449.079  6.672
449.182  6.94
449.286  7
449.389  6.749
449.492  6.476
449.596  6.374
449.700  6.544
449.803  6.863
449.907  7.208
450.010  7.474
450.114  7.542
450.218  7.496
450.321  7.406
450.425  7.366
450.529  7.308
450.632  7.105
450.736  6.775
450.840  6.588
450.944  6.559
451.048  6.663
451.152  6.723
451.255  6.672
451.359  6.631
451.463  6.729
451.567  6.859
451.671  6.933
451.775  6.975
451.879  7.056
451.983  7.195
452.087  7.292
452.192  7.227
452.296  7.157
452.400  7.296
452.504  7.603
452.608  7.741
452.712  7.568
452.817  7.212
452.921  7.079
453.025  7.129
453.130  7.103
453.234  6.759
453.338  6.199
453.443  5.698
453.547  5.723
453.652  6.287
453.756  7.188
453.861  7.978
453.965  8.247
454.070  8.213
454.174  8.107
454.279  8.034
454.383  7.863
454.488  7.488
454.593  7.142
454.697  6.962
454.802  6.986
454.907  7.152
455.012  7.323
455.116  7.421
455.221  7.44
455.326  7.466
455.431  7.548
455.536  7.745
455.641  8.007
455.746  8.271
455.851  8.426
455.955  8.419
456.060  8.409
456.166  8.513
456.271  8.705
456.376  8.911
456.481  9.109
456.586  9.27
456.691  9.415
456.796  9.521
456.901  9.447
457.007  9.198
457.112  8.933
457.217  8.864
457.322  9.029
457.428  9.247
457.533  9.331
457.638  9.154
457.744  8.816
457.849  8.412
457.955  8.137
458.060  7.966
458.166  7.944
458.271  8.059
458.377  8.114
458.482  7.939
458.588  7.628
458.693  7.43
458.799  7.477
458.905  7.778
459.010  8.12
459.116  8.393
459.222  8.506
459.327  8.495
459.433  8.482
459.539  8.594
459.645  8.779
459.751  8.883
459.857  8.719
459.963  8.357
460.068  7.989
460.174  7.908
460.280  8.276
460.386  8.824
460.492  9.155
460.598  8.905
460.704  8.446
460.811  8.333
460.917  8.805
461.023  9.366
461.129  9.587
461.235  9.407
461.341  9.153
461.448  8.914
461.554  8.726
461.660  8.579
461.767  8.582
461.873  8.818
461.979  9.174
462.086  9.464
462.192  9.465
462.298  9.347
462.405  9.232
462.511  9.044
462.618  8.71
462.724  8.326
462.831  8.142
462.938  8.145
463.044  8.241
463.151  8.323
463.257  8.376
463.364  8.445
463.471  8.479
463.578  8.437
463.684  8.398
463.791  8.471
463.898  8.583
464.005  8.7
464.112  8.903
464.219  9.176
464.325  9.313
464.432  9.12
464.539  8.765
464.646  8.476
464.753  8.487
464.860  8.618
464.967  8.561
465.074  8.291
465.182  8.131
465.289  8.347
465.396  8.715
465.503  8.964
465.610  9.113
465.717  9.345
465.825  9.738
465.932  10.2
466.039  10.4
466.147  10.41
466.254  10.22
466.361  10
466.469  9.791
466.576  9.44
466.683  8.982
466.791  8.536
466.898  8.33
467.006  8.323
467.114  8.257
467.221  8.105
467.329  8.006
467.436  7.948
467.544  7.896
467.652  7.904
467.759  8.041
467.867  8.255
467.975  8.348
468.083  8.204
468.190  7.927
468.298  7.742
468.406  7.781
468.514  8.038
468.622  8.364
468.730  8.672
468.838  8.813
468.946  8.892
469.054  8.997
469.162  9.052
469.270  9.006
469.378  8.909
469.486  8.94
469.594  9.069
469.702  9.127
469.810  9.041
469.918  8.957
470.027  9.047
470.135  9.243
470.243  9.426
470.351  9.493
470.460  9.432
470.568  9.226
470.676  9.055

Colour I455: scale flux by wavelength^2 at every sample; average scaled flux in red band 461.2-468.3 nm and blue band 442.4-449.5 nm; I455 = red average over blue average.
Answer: 1.65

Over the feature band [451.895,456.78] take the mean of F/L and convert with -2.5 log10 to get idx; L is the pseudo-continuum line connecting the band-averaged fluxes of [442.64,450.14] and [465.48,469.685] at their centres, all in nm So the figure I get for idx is -0.09 mag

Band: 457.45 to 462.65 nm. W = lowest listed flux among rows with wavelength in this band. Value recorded 7.43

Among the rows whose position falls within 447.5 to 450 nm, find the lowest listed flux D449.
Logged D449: 6.142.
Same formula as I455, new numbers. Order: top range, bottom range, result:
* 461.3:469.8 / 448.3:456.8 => 1.27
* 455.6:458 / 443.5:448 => 1.62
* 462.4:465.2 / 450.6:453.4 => 1.29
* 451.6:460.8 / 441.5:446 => 1.62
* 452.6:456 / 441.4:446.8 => 1.47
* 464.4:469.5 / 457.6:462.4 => 1.05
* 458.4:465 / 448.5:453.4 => 1.29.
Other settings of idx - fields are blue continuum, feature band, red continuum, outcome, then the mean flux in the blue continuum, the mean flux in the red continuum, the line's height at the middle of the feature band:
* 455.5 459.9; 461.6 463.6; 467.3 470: -0.02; 8.54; 8.49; 8.52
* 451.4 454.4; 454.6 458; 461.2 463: -0.08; 7.18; 8.89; 7.81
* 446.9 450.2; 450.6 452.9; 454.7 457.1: 0.05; 6.69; 8.29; 7.38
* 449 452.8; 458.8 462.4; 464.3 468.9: -0.09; 7.02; 8.71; 8.07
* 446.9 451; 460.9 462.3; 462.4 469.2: -0.11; 6.76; 8.68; 8.2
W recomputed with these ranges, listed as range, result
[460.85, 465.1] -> 8.142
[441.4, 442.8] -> 4.422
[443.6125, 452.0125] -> 4.194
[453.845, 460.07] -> 6.962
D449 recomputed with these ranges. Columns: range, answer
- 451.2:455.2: 5.698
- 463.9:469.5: 7.742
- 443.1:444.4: 4.296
